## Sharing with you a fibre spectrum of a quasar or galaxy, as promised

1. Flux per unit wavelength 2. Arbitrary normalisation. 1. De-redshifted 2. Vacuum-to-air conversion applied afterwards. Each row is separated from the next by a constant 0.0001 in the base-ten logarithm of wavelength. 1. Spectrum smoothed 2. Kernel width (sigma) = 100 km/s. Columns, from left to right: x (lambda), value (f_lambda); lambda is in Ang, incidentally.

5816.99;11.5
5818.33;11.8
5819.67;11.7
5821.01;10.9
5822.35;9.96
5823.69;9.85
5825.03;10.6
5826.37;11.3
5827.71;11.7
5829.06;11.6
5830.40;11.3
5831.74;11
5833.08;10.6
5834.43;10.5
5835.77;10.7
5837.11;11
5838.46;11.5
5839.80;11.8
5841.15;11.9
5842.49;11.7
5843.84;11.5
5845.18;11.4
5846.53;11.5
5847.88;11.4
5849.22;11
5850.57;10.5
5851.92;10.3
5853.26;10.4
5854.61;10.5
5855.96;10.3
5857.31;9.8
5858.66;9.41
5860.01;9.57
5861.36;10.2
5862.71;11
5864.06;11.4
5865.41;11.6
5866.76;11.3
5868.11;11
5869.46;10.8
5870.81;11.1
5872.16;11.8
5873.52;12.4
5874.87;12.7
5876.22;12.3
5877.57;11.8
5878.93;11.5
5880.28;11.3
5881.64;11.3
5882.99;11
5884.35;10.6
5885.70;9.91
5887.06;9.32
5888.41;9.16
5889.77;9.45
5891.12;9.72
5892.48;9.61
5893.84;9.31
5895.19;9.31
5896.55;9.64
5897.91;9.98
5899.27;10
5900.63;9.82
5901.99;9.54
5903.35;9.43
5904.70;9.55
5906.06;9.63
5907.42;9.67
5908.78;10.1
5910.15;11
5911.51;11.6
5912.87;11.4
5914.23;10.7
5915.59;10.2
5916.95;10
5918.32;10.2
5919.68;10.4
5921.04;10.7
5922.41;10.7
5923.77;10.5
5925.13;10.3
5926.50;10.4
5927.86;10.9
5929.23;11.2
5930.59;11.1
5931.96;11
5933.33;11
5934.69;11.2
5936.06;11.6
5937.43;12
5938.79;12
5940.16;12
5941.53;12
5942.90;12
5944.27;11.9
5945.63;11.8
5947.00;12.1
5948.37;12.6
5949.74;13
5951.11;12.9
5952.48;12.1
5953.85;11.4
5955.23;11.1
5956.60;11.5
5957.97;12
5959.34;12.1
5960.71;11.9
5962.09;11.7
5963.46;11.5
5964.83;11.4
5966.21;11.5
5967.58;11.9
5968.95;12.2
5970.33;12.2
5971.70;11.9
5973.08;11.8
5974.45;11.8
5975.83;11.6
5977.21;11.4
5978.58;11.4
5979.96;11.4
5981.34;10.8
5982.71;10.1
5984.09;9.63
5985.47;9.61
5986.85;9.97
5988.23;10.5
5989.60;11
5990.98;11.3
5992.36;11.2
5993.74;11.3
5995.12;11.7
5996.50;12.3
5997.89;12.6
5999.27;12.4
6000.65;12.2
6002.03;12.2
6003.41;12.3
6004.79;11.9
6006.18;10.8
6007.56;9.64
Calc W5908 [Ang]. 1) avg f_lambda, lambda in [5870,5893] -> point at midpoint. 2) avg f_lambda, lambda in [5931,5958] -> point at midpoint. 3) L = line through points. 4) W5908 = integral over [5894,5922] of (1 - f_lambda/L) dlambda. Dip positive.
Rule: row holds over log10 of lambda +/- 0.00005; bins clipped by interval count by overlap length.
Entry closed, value 2.9 Ang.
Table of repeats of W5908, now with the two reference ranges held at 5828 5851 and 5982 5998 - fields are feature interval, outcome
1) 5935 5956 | -2.0 Ang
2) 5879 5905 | 2.8 Ang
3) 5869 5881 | -0.6 Ang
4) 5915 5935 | 0.7 Ang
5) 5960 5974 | -1.1 Ang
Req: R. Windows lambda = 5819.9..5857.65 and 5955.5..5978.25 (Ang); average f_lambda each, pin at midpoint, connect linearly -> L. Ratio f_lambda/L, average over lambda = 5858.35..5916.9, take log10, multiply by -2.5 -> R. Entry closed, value 0.075 mag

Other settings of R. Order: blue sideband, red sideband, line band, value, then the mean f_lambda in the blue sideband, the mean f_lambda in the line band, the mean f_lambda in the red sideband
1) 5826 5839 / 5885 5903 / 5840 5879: -0.07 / 11.1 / 11.1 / 9.6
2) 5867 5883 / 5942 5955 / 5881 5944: 0.14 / 11.6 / 10.5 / 12.2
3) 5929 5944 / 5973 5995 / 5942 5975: -0.06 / 11.6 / 11.9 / 10.9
